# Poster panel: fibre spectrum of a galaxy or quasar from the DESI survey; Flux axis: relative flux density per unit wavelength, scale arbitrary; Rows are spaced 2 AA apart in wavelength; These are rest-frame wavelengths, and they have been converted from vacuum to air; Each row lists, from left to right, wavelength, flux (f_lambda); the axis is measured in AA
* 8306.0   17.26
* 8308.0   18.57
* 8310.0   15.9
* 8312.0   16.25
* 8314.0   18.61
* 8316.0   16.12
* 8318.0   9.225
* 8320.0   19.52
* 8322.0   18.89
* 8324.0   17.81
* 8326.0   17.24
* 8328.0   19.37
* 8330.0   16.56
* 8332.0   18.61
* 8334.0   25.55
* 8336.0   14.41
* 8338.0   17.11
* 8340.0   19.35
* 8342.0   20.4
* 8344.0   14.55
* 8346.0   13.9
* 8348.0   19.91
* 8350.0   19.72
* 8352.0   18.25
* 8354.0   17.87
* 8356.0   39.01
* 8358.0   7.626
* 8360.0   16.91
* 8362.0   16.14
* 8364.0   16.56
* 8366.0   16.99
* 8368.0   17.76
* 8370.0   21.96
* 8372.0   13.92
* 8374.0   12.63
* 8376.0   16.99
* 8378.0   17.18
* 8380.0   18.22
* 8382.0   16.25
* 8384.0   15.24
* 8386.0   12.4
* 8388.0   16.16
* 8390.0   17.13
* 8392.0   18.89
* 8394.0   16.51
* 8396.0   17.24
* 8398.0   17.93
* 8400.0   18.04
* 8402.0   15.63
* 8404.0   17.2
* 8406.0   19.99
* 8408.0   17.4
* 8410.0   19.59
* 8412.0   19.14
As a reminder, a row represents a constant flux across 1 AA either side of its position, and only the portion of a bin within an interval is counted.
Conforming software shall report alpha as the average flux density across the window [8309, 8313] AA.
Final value 16.1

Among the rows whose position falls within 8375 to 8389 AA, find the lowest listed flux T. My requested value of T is 12.4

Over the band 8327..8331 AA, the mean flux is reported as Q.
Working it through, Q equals 18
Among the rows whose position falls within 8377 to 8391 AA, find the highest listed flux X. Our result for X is 18.22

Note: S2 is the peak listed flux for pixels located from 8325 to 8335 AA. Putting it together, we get 25.55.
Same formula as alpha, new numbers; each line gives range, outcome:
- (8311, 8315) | 17.4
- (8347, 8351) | 19.8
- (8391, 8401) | 17.7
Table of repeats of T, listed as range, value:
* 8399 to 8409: 15.63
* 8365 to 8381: 12.63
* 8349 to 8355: 17.87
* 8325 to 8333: 16.56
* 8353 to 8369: 7.626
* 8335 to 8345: 14.41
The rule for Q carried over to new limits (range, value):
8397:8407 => 17.8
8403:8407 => 18.6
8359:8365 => 16.5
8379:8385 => 16.6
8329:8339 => 18.4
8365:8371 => 18.9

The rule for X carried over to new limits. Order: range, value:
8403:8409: 19.99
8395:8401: 18.04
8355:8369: 39.01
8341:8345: 20.4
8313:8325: 19.52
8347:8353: 19.91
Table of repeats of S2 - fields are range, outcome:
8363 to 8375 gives 21.96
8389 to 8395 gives 18.89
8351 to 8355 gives 18.25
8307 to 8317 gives 18.61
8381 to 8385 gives 16.25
